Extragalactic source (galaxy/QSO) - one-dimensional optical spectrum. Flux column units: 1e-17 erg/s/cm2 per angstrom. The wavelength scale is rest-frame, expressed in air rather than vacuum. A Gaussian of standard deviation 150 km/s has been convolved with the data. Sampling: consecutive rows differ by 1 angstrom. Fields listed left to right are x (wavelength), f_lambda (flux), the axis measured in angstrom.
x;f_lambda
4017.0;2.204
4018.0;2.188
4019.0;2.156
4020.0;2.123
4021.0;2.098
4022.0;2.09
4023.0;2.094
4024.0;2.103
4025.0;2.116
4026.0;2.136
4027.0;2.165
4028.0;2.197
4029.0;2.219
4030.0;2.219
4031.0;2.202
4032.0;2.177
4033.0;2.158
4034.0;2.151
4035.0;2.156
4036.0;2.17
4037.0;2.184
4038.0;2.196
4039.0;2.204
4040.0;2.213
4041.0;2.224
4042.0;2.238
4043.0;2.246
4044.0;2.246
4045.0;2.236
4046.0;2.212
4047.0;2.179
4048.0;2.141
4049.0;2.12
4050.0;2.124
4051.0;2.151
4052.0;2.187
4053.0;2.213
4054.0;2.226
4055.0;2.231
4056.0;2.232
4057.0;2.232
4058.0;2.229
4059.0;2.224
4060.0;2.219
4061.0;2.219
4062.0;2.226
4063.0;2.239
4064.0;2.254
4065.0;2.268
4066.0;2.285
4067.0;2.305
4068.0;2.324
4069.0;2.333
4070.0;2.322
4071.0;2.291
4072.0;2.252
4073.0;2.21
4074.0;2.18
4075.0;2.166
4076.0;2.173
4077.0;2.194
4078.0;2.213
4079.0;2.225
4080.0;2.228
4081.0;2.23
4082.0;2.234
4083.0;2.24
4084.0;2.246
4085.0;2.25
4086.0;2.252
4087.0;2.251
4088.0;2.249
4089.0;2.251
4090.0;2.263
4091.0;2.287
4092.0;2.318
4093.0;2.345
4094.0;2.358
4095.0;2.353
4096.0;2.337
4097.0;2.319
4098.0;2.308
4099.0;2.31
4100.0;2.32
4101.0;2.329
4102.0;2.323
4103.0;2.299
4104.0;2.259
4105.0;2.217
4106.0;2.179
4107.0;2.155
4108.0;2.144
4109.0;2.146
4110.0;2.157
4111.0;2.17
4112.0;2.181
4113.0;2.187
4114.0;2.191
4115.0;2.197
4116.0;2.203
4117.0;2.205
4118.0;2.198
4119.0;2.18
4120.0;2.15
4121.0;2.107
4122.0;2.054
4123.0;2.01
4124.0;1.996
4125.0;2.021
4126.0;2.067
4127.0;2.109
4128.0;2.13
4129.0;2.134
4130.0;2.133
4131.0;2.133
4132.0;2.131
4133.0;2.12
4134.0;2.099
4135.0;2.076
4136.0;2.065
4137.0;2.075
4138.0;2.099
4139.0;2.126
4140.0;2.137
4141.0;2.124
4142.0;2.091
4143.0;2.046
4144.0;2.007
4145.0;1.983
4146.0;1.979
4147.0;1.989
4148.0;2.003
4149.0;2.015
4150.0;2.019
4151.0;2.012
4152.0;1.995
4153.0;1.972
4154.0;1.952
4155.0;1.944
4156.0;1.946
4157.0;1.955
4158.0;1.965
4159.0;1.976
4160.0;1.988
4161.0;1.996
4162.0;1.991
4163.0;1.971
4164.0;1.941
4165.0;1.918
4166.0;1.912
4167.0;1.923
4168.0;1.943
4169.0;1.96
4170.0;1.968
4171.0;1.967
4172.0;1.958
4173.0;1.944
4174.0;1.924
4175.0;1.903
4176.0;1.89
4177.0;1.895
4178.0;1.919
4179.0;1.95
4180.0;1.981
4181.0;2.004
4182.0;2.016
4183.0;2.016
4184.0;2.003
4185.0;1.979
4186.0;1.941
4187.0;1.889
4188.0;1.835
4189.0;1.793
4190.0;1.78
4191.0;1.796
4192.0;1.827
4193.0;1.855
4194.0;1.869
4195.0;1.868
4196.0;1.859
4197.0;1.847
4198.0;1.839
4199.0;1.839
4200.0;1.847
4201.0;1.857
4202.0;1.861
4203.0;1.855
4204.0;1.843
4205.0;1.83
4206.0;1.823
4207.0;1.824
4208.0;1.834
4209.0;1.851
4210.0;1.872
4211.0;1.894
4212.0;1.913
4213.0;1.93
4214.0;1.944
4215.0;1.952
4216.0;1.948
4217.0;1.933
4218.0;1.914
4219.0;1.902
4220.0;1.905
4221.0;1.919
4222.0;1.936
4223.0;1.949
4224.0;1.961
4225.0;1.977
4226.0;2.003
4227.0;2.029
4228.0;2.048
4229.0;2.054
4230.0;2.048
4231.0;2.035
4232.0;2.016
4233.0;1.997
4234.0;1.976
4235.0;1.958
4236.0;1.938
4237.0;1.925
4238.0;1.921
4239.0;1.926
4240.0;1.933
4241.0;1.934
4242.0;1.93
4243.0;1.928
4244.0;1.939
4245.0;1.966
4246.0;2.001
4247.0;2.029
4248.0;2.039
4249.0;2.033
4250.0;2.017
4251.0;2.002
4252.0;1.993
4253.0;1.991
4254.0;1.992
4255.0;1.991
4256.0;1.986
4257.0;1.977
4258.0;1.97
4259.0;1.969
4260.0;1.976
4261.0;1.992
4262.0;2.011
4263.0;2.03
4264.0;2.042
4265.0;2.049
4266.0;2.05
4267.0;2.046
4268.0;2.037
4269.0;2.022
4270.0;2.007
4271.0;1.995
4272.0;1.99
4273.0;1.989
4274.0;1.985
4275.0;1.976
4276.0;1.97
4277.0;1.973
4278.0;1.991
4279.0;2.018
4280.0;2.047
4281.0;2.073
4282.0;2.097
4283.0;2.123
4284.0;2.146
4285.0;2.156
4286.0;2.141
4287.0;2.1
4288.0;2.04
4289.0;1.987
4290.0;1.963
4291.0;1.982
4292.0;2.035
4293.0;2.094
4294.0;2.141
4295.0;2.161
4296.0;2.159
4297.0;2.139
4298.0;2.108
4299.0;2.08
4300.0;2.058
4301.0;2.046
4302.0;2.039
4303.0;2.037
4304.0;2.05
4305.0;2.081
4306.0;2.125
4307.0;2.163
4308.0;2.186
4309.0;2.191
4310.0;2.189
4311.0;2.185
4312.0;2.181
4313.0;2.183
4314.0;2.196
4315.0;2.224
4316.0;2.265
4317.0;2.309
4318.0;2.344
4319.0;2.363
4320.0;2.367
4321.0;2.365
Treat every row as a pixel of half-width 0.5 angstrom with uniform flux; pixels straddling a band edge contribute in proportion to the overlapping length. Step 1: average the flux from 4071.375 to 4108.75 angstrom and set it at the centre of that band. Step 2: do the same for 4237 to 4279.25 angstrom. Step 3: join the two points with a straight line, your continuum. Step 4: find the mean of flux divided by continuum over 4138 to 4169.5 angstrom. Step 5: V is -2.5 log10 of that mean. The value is 0.08 mag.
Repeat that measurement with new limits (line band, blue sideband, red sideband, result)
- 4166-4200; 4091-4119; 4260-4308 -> 0.14 mag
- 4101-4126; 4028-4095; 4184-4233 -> -0.03 mag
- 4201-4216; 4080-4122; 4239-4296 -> 0.12 mag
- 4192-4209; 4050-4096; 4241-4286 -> 0.13 mag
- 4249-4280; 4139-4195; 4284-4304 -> 0.03 mag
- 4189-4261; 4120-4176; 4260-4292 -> 0.05 mag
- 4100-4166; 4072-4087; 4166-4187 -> -0.01 mag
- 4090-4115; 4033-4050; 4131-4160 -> -0.08 mag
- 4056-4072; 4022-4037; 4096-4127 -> -0.04 mag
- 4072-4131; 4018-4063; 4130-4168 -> -0.06 mag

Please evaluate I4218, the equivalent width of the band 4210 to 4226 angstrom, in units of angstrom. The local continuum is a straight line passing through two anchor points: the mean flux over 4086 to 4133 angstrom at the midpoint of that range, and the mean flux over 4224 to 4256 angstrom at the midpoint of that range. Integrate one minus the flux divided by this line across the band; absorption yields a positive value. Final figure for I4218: 0.7 angstrom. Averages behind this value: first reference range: 2.2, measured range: 1.93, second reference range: 1.99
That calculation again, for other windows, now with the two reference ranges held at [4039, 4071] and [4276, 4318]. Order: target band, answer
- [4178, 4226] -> 5.80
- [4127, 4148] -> 1.02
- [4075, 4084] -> 0.01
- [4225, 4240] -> 1.07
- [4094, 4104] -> -0.51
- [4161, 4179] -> 1.94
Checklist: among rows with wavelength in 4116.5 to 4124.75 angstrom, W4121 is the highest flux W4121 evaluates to 2.205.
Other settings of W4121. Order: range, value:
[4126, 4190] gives 2.137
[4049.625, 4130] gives 2.358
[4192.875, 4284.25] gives 2.146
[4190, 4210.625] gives 1.872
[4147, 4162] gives 2.019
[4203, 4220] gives 1.952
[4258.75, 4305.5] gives 2.161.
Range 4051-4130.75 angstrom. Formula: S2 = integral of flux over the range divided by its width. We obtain 2.22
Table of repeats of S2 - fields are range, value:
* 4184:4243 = 1.91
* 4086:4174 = 2.11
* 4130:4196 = 1.97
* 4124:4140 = 2.1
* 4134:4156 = 2.03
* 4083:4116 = 2.25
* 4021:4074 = 2.21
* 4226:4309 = 2.03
